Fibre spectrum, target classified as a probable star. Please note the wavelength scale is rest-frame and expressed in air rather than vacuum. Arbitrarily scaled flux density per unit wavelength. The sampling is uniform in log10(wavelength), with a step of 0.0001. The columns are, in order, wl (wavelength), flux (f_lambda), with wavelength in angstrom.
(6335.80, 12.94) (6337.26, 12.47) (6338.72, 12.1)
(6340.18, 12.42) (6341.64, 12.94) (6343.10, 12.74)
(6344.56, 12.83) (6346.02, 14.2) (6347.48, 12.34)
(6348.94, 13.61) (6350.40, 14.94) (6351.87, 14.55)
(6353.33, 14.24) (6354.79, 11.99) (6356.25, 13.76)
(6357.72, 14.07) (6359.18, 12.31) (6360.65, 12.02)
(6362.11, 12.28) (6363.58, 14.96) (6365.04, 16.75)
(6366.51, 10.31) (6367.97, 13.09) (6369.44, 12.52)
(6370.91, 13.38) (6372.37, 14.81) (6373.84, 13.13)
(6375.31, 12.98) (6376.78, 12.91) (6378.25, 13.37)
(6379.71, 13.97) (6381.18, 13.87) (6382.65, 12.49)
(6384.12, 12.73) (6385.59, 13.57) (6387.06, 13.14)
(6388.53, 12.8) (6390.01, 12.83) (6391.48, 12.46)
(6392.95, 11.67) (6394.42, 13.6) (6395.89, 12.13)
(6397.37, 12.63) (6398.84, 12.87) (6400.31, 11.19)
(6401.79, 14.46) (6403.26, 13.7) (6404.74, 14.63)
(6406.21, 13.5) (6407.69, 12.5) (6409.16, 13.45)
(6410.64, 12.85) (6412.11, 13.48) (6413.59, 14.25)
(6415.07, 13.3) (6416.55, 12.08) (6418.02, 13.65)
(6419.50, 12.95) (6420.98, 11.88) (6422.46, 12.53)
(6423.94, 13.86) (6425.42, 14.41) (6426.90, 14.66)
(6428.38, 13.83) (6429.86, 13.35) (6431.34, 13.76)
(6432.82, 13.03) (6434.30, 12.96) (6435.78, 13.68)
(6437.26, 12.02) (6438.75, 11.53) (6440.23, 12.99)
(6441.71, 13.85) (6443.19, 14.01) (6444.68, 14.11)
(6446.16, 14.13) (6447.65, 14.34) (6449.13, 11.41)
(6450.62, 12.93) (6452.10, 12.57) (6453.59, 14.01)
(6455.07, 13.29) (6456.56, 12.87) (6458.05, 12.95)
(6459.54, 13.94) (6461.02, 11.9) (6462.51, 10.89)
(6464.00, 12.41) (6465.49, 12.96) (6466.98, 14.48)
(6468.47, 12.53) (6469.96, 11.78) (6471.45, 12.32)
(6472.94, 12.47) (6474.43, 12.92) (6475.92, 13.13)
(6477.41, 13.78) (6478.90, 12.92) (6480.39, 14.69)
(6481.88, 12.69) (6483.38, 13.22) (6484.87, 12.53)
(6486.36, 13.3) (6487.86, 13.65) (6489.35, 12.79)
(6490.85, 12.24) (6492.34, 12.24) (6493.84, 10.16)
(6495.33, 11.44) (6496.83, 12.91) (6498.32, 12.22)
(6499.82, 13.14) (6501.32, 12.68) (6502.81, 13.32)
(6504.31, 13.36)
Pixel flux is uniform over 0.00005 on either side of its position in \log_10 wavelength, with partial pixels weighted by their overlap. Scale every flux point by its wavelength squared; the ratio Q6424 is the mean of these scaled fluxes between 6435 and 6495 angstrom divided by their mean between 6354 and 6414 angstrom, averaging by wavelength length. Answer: 1.01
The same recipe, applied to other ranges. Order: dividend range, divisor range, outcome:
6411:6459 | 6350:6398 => 1.02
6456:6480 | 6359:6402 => 1.01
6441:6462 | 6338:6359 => 1.03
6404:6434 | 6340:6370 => 1.03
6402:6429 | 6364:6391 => 1.02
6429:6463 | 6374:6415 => 1.01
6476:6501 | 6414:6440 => 0.99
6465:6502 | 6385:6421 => 1.00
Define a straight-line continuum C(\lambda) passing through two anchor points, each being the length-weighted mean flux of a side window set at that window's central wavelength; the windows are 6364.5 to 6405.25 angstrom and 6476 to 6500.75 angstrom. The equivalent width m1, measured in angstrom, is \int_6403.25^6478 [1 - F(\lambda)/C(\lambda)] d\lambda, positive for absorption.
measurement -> -1.3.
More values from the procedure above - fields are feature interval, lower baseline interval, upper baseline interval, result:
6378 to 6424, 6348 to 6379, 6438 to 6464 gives 0.66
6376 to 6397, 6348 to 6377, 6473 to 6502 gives 0.54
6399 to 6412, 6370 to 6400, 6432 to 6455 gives -0.19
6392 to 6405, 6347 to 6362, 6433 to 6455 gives 0.35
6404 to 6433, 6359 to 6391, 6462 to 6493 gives -0.77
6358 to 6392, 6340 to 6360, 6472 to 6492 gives 0.36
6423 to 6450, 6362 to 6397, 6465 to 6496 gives -1.01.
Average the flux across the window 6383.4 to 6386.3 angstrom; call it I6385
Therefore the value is 13.1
